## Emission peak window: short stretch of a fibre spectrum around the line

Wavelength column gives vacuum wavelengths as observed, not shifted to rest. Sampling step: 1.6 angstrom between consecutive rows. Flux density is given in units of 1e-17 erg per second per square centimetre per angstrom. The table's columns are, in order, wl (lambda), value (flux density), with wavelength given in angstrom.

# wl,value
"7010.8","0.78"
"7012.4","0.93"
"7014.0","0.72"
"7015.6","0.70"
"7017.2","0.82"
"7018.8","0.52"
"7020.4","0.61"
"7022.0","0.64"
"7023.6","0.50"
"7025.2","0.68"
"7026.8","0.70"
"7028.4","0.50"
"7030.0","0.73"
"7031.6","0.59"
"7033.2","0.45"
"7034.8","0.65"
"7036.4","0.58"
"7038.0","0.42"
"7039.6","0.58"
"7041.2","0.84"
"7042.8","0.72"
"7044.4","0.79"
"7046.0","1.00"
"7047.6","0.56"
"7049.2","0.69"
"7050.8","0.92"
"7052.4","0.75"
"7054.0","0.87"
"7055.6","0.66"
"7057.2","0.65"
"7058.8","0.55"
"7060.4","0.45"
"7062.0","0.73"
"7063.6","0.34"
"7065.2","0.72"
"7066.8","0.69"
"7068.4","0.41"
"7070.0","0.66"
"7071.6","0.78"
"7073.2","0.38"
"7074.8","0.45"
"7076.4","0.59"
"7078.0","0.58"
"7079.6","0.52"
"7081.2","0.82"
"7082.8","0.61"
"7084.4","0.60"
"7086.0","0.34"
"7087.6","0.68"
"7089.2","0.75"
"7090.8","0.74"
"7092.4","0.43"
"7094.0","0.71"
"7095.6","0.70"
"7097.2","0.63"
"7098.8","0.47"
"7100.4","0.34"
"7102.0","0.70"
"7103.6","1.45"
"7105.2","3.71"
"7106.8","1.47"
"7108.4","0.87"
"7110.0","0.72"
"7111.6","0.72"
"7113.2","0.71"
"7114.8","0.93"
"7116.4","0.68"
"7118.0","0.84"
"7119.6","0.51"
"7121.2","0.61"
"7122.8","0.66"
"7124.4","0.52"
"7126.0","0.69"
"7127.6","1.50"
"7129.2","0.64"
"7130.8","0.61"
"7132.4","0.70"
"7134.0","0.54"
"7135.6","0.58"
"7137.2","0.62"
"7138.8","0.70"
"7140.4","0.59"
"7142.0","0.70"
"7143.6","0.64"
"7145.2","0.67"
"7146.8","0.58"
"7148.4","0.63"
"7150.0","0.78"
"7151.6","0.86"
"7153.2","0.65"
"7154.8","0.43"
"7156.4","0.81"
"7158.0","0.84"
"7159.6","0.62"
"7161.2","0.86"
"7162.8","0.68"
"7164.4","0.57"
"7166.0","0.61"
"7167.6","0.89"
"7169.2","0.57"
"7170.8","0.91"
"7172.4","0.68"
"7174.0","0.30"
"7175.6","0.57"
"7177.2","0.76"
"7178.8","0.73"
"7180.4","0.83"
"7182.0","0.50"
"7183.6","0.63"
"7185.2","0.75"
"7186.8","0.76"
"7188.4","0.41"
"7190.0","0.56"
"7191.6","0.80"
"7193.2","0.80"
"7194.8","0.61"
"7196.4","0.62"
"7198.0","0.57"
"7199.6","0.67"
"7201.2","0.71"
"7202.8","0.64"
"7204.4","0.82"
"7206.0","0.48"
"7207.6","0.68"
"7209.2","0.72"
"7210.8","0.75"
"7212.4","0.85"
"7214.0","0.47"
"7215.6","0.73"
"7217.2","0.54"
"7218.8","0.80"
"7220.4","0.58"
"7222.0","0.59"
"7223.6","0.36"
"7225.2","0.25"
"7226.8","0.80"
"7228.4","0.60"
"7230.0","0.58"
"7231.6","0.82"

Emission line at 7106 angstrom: H-alpha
